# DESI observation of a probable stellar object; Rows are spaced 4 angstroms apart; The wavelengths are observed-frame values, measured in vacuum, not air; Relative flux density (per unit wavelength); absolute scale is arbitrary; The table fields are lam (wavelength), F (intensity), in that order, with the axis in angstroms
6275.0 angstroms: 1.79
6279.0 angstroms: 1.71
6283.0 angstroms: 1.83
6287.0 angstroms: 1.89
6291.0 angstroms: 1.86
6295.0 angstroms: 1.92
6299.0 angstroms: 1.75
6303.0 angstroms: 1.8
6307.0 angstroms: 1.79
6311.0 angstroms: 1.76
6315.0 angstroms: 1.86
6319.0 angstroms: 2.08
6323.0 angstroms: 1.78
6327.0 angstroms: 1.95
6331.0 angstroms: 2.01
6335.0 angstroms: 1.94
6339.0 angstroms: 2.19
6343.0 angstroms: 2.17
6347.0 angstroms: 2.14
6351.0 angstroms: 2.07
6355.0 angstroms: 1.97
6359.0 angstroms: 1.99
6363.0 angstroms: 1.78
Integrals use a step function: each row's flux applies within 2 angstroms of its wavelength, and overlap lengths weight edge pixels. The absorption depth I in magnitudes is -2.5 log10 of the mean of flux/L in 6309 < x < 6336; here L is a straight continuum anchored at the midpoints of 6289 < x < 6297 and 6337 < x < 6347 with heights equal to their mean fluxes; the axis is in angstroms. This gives 0.082 mag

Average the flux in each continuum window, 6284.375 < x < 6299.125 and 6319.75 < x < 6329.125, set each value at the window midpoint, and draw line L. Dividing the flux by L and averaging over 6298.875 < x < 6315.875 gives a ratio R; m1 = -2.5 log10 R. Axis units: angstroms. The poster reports 0.05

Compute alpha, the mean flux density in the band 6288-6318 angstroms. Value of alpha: 1.83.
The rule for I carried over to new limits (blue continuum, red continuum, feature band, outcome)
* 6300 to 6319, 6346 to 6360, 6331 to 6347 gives -0.065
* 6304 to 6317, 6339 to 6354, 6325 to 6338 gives 0.004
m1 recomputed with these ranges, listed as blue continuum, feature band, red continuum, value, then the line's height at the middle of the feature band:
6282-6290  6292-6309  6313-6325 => 0.04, 1.88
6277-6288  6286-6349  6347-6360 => -0.01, 1.92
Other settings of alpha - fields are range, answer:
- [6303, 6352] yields 1.97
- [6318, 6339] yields 1.97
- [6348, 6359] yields 2.03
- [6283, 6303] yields 1.85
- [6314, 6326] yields 1.91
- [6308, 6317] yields 1.81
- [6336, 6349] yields 2.15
